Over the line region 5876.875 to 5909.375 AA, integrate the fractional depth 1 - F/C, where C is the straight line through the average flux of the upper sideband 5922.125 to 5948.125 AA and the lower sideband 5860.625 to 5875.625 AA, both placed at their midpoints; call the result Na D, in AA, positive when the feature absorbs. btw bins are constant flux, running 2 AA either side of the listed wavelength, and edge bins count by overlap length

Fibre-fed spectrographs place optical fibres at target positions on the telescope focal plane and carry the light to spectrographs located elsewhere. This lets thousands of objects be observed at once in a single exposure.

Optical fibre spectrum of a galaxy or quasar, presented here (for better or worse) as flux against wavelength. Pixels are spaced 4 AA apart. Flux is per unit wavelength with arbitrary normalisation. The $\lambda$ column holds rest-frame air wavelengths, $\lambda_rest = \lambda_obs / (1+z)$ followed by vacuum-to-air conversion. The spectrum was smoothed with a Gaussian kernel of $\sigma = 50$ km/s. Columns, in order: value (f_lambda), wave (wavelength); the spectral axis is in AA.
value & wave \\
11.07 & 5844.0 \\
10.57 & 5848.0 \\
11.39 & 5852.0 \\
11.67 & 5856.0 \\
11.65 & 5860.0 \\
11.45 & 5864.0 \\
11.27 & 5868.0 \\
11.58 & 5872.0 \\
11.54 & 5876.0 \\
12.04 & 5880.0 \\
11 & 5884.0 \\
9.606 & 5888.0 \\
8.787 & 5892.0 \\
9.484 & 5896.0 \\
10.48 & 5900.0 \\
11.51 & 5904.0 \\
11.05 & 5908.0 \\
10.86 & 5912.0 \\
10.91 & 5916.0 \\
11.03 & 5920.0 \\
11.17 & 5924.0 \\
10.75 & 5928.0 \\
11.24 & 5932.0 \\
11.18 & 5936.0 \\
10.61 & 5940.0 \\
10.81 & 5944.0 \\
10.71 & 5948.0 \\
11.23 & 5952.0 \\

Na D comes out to 2.2 AA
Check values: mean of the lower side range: 11.5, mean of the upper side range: 10.9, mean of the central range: 10.5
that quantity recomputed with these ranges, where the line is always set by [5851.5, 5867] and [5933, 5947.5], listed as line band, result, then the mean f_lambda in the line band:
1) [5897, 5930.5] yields 0.5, 10.9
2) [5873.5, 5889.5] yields 0.4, 11.1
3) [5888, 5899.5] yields 1.9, 9.39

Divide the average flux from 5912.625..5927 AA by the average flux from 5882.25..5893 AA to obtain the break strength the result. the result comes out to 1.12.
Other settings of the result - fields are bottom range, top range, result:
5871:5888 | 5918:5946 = 0.97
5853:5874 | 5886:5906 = 0.87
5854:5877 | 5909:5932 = 0.95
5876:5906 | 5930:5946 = 1.04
